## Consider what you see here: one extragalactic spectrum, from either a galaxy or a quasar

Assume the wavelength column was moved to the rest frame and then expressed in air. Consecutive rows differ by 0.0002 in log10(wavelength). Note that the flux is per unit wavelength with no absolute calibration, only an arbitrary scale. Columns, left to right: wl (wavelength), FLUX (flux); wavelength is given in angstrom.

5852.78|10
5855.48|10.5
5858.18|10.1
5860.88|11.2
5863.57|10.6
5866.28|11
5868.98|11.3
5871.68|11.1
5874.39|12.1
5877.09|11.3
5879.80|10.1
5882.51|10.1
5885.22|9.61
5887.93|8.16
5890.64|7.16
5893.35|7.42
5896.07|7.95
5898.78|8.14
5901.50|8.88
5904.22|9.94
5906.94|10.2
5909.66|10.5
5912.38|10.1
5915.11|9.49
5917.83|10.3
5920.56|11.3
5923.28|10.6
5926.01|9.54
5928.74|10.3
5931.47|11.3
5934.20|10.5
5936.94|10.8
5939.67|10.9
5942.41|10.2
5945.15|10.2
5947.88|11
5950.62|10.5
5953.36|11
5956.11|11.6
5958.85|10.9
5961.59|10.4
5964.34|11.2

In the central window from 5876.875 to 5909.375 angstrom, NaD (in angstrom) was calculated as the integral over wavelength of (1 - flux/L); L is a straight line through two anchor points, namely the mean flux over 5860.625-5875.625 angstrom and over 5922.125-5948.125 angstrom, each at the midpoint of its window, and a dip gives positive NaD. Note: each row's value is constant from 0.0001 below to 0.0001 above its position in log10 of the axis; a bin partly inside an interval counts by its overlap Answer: 5.6 angstrom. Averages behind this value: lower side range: 11.2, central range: 9.05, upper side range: 10.5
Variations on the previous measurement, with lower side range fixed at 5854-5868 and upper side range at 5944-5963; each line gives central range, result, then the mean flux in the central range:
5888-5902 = 3.7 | 7.88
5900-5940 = 1.8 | 10.3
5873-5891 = 1.3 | 9.94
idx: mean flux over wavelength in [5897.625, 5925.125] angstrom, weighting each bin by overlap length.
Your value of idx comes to 9.95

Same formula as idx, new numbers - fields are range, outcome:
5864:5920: 9.78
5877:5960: 9.98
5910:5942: 10.5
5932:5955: 10.7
